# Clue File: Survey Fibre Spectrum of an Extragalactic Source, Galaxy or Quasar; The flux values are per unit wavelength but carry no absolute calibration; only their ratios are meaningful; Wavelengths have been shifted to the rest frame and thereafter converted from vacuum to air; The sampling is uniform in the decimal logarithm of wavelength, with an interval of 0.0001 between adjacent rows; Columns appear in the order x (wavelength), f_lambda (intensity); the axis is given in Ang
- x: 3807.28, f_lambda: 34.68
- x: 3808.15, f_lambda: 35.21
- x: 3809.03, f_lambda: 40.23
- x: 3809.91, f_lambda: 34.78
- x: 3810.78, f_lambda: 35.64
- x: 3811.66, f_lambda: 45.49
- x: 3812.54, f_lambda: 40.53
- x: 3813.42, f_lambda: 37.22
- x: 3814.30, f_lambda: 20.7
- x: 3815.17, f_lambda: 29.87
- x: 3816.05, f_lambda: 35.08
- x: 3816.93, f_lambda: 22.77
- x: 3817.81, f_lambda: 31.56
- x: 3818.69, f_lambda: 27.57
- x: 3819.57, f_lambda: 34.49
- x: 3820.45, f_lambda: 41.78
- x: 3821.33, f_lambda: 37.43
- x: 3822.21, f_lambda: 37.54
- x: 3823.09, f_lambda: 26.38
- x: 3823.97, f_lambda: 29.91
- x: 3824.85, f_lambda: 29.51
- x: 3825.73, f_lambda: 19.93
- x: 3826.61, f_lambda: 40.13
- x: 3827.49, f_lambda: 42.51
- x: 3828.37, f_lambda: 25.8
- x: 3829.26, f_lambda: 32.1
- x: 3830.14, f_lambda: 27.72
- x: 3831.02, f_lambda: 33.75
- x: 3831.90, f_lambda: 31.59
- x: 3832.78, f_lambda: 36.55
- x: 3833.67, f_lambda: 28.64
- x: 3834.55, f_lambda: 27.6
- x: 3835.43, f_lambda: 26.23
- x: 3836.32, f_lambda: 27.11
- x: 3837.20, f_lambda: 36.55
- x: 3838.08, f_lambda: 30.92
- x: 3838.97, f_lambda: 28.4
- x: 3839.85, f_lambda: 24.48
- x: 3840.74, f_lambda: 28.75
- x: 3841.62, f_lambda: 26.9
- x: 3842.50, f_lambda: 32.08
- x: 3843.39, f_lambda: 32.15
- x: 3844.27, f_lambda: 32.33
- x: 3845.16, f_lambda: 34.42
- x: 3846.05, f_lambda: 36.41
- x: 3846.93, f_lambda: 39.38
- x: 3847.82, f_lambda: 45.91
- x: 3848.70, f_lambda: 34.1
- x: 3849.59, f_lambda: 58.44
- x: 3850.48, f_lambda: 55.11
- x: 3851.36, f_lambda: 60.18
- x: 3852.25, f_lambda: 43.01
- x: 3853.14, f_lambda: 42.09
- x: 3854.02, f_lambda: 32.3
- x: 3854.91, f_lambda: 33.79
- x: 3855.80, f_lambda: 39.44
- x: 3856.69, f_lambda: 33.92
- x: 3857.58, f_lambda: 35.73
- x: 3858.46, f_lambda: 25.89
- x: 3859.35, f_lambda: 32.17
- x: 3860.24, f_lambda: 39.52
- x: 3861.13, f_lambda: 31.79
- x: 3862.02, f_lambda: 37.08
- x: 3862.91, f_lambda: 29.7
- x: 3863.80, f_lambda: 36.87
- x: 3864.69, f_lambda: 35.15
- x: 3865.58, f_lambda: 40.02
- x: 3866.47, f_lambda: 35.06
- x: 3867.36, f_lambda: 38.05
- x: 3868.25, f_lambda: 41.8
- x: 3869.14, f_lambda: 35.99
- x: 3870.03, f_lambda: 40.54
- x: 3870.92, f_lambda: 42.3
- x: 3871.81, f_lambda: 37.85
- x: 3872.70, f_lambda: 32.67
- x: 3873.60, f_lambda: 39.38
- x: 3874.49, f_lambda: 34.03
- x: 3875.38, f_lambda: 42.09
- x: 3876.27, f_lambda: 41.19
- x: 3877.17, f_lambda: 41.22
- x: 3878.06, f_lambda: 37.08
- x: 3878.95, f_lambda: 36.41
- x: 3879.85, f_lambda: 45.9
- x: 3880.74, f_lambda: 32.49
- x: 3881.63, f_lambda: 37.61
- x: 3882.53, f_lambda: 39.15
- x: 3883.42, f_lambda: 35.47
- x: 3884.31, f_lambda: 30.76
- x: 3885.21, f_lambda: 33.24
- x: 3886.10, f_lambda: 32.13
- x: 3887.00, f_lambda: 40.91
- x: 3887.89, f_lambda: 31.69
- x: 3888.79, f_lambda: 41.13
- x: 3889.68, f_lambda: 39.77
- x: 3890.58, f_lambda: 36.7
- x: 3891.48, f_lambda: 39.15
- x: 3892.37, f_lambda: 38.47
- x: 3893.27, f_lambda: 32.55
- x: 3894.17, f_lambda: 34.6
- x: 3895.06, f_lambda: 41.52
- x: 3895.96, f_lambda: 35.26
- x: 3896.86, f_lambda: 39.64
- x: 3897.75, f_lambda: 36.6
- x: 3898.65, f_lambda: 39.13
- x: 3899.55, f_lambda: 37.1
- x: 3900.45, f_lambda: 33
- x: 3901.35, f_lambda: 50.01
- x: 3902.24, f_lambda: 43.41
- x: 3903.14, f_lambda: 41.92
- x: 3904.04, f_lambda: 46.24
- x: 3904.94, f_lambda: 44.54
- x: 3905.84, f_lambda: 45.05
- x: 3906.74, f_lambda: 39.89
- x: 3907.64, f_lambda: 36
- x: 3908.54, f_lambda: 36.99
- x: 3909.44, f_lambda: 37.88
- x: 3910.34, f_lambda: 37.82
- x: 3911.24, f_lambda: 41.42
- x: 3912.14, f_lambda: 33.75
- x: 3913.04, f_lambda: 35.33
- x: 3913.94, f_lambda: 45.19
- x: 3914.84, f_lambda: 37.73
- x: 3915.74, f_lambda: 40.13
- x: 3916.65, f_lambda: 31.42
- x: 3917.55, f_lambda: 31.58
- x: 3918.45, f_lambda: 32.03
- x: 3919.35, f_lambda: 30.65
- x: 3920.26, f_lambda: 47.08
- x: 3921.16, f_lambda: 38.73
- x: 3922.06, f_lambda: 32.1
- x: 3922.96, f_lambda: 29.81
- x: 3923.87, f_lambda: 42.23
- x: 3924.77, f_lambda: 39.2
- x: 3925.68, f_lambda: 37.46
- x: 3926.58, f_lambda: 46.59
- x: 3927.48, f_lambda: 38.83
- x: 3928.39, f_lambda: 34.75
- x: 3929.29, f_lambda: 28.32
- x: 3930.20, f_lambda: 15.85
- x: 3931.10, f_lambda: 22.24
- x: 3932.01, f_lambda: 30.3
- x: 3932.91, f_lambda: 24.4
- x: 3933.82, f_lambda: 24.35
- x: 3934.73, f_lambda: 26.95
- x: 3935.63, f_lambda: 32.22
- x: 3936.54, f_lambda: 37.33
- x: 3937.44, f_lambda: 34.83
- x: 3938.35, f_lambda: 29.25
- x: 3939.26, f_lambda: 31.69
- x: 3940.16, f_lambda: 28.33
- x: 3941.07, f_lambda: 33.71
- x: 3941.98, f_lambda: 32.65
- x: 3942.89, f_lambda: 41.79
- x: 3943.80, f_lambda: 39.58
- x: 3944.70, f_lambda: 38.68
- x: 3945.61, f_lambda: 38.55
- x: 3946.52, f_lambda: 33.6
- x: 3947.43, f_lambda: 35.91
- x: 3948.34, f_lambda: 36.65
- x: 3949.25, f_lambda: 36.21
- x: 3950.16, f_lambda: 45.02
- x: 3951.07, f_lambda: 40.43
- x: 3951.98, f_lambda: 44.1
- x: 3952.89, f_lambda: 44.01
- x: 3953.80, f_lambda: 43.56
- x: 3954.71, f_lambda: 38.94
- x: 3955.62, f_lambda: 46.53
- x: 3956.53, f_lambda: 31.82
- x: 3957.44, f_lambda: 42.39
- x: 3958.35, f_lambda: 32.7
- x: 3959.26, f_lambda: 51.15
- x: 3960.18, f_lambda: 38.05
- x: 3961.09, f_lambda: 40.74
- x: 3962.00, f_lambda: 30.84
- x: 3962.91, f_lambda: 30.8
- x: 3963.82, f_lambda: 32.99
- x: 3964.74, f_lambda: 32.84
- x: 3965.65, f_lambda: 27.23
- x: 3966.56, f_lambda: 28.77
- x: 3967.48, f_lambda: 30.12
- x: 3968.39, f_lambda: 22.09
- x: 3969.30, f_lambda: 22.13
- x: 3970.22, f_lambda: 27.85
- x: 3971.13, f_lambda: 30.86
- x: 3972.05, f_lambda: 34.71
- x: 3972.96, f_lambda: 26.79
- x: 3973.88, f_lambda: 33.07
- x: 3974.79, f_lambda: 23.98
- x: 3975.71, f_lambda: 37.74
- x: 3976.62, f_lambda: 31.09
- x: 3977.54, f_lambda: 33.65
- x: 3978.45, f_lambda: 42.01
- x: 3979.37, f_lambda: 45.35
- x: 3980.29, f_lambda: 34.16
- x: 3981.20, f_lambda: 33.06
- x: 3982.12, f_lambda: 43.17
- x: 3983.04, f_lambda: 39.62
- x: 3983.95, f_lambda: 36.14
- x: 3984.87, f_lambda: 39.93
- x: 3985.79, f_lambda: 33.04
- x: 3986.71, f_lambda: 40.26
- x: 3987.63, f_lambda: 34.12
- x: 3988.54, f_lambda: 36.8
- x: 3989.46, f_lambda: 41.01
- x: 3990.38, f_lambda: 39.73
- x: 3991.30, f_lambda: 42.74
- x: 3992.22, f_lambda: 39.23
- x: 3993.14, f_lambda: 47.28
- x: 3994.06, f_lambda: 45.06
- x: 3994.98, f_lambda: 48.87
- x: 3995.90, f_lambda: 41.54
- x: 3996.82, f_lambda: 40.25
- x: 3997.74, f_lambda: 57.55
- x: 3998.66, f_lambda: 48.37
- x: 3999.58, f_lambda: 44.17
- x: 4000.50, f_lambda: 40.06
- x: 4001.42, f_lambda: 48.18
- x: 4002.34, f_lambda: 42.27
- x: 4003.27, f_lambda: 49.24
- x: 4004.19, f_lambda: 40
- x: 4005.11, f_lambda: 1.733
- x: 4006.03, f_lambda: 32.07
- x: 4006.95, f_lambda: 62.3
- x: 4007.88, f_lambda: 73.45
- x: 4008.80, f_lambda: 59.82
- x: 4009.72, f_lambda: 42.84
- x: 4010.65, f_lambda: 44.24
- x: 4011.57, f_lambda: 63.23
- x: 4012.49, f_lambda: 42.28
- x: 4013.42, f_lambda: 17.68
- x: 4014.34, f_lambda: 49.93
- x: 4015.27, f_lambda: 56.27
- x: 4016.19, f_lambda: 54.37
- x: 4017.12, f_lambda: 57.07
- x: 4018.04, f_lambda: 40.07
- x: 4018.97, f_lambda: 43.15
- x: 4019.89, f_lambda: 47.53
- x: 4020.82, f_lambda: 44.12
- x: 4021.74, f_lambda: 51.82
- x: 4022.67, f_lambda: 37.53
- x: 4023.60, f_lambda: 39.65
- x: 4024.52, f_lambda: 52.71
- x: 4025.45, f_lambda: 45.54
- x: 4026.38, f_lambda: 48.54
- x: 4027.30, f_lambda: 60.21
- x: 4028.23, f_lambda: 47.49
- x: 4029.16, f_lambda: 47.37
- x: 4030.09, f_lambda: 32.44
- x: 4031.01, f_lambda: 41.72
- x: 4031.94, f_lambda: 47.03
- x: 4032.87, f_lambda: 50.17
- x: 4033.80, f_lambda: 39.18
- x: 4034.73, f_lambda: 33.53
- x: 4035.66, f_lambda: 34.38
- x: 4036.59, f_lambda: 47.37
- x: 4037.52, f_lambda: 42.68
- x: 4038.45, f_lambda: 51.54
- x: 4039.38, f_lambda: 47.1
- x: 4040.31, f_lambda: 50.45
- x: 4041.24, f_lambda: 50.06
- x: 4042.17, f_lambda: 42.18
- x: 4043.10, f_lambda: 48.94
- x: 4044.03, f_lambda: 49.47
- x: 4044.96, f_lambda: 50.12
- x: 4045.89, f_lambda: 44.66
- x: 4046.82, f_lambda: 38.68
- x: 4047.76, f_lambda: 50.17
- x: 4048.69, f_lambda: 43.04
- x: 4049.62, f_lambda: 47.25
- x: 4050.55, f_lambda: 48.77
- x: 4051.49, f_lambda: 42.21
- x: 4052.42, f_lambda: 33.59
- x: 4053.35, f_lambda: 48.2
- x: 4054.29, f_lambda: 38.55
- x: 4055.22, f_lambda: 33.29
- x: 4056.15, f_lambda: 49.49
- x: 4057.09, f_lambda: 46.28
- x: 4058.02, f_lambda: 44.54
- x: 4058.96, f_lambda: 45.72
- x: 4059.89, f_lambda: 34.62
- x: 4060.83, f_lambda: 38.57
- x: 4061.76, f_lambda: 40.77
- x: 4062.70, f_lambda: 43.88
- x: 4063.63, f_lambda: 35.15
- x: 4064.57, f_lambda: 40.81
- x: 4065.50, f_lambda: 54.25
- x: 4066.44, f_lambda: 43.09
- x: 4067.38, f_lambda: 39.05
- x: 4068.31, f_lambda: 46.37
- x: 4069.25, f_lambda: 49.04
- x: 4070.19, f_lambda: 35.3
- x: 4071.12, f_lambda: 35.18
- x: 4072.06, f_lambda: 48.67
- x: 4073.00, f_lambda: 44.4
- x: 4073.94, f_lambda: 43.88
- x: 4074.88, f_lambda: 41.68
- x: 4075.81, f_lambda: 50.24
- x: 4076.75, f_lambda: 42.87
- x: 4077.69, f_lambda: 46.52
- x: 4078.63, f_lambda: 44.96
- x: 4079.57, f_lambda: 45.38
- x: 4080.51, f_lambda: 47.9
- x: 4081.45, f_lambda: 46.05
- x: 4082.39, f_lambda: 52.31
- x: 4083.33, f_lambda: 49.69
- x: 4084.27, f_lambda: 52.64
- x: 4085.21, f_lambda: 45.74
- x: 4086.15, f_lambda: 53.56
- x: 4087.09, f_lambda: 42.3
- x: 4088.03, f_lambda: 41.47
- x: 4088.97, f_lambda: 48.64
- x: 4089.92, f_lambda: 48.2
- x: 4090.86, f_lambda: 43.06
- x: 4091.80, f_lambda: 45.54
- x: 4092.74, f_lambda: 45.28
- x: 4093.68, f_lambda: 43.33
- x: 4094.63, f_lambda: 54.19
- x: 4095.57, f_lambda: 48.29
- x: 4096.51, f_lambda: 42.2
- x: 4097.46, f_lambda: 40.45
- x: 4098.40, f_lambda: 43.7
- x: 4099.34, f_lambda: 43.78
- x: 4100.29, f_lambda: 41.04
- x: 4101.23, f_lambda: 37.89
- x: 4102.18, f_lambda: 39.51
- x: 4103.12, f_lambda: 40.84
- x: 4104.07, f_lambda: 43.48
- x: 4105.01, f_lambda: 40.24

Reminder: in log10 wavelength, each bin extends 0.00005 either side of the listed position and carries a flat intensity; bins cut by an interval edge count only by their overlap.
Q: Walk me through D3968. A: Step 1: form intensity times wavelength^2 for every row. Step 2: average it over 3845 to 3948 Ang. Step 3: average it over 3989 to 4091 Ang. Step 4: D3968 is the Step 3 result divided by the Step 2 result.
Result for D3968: 1.3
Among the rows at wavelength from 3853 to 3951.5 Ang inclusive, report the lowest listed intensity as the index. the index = 15.85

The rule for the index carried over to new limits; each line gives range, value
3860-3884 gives 29.7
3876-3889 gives 30.76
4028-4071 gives 32.44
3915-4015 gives 1.733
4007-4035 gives 17.68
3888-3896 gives 32.55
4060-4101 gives 35.15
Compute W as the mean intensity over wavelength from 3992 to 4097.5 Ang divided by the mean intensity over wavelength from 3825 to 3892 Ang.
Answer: 1.26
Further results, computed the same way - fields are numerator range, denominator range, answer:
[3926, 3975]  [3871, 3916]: 0.88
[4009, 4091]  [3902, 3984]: 1.27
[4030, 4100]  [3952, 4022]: 1.11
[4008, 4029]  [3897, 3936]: 1.32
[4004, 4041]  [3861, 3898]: 1.22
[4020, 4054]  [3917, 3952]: 1.32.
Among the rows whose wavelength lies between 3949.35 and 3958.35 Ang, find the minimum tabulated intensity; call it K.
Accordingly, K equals 31.82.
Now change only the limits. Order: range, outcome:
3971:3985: 23.98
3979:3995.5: 33.04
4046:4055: 33.59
